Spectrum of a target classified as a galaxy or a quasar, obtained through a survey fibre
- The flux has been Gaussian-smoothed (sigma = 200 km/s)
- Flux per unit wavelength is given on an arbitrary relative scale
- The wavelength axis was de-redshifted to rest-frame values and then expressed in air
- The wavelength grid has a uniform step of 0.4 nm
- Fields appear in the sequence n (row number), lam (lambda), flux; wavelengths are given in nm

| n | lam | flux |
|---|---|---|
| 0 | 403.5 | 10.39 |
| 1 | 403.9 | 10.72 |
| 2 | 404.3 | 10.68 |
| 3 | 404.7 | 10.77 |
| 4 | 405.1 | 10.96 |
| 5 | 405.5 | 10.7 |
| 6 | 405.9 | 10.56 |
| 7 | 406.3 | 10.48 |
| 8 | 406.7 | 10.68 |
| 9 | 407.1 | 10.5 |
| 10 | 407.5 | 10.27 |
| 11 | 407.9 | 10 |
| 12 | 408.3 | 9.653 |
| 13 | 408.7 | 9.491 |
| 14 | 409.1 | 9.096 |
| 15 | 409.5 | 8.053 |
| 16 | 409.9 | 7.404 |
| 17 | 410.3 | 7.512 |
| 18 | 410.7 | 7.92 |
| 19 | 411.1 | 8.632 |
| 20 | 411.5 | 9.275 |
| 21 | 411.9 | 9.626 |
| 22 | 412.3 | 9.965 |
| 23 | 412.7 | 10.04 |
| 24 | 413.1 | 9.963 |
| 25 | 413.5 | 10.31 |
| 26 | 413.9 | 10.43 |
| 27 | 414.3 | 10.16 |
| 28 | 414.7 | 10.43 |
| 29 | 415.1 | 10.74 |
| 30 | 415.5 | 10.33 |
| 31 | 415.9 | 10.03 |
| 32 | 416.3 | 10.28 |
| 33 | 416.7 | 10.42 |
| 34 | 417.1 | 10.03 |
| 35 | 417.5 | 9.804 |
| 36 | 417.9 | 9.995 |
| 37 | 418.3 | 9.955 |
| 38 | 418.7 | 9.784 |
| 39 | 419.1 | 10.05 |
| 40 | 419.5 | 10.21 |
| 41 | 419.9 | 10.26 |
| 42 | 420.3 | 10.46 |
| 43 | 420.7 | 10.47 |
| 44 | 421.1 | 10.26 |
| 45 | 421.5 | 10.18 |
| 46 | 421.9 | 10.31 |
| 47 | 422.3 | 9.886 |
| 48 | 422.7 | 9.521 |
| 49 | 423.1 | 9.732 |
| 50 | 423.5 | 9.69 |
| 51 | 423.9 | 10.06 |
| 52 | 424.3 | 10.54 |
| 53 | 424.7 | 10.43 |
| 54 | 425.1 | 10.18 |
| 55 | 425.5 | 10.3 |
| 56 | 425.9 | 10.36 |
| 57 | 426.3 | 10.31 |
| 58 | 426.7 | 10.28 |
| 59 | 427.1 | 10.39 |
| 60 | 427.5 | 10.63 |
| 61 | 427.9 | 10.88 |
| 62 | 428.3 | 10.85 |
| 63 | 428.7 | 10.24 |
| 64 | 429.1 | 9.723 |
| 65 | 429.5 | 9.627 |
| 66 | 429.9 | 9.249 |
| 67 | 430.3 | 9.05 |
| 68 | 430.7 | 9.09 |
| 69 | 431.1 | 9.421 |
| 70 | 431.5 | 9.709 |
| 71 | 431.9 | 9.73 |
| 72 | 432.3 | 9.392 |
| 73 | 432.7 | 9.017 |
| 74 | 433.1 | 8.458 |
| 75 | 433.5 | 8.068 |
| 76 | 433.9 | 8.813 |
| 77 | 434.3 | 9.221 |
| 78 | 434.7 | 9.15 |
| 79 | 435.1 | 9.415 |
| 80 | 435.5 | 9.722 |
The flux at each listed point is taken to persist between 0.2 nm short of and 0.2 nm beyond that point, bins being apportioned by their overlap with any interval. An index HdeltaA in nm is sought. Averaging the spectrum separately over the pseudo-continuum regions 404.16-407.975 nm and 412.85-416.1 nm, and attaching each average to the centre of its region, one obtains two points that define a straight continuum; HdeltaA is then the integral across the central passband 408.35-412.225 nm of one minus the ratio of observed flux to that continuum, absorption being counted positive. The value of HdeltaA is 0.66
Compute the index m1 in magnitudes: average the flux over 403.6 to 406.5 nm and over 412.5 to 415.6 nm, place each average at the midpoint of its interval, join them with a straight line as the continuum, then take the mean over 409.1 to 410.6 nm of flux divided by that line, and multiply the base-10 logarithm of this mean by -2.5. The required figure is 0.31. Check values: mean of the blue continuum 10.7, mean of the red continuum 10.3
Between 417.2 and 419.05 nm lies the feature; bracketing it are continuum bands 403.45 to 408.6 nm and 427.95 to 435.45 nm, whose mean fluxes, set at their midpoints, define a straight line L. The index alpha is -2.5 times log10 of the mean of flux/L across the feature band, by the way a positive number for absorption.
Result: 0.01 mag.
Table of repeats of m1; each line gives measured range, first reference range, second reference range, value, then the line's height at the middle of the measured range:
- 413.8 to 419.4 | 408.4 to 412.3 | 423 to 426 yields -0.09 mag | 9.32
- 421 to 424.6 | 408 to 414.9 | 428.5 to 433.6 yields -0.08 mag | 9.31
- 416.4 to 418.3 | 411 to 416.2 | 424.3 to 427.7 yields 0.01 mag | 10.1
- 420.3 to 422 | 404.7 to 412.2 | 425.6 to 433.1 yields -0.06 mag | 9.73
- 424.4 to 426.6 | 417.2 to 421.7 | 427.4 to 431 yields -0.04 mag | 9.98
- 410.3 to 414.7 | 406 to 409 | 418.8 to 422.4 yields 0.07 mag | 10.2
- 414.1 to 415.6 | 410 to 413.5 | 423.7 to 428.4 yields -0.11 mag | 9.42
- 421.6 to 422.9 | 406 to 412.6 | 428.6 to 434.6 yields -0.07 mag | 9.27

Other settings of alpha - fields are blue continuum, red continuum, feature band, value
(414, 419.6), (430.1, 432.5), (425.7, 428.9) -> -0.10 mag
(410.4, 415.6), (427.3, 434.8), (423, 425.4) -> -0.06 mag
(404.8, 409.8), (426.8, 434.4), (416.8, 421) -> -0.04 mag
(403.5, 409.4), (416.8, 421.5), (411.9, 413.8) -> 0.02 mag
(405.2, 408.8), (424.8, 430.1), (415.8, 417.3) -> 0.01 mag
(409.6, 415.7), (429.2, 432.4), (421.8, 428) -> -0.08 mag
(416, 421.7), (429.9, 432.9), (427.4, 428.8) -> -0.12 mag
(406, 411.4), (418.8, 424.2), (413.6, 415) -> -0.08 mag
